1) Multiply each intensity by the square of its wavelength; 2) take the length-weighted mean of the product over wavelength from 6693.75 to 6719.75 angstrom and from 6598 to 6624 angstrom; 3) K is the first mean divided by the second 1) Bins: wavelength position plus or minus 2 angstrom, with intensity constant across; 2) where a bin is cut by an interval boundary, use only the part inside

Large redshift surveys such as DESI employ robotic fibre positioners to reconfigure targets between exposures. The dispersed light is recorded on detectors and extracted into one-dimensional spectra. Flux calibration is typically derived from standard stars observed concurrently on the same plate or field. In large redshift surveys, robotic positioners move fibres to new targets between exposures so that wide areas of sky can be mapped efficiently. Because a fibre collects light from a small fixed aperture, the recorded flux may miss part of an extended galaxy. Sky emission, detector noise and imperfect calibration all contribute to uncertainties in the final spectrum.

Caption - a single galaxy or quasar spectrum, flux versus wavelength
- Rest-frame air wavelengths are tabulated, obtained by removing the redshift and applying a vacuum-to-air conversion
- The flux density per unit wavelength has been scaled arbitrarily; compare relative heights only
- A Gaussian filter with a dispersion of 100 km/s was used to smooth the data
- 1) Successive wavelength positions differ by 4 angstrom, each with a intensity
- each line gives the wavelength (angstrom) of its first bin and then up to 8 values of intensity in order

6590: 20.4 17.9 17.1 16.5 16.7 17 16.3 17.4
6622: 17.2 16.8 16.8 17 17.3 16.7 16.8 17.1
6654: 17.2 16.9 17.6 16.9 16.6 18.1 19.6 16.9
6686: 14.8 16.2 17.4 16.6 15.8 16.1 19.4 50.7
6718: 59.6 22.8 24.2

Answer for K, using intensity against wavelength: 1.73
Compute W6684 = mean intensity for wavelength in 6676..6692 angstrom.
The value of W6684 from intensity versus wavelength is 16.9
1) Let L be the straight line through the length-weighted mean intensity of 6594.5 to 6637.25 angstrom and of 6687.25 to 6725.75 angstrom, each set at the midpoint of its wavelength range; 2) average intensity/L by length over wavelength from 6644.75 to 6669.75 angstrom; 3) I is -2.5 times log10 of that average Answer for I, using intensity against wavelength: 0.22 mag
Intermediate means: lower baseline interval 16.9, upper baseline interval 25.8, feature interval 17.1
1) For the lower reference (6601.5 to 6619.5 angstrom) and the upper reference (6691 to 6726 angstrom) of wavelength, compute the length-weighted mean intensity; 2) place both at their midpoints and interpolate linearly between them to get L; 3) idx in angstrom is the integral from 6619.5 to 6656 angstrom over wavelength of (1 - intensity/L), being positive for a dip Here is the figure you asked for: 4.7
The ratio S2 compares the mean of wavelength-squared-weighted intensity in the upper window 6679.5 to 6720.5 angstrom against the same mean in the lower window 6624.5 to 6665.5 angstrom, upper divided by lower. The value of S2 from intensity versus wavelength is 1.45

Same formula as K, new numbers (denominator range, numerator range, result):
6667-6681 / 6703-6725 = 1.83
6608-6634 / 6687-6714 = 1.17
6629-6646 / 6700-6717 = 1.66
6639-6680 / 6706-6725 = 2.06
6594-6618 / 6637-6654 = 1.02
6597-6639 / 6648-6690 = 1.03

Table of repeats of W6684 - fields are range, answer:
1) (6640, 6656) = 17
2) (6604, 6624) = 16.9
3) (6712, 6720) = 55.2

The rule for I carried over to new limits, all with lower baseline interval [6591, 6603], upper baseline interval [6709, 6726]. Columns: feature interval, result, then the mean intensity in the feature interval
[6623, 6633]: 0.32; 16.9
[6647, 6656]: 0.48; 17.1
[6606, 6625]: 0.21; 16.9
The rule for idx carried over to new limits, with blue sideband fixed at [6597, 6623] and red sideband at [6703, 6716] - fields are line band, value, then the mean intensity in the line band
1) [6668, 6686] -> 5.0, 17.5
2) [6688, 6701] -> 4.7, 16.7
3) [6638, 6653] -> 2.7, 16.9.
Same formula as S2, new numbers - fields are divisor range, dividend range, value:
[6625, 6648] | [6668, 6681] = 1.08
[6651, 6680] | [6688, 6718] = 1.40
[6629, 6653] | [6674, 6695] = 1.02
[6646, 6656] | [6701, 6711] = 1.01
